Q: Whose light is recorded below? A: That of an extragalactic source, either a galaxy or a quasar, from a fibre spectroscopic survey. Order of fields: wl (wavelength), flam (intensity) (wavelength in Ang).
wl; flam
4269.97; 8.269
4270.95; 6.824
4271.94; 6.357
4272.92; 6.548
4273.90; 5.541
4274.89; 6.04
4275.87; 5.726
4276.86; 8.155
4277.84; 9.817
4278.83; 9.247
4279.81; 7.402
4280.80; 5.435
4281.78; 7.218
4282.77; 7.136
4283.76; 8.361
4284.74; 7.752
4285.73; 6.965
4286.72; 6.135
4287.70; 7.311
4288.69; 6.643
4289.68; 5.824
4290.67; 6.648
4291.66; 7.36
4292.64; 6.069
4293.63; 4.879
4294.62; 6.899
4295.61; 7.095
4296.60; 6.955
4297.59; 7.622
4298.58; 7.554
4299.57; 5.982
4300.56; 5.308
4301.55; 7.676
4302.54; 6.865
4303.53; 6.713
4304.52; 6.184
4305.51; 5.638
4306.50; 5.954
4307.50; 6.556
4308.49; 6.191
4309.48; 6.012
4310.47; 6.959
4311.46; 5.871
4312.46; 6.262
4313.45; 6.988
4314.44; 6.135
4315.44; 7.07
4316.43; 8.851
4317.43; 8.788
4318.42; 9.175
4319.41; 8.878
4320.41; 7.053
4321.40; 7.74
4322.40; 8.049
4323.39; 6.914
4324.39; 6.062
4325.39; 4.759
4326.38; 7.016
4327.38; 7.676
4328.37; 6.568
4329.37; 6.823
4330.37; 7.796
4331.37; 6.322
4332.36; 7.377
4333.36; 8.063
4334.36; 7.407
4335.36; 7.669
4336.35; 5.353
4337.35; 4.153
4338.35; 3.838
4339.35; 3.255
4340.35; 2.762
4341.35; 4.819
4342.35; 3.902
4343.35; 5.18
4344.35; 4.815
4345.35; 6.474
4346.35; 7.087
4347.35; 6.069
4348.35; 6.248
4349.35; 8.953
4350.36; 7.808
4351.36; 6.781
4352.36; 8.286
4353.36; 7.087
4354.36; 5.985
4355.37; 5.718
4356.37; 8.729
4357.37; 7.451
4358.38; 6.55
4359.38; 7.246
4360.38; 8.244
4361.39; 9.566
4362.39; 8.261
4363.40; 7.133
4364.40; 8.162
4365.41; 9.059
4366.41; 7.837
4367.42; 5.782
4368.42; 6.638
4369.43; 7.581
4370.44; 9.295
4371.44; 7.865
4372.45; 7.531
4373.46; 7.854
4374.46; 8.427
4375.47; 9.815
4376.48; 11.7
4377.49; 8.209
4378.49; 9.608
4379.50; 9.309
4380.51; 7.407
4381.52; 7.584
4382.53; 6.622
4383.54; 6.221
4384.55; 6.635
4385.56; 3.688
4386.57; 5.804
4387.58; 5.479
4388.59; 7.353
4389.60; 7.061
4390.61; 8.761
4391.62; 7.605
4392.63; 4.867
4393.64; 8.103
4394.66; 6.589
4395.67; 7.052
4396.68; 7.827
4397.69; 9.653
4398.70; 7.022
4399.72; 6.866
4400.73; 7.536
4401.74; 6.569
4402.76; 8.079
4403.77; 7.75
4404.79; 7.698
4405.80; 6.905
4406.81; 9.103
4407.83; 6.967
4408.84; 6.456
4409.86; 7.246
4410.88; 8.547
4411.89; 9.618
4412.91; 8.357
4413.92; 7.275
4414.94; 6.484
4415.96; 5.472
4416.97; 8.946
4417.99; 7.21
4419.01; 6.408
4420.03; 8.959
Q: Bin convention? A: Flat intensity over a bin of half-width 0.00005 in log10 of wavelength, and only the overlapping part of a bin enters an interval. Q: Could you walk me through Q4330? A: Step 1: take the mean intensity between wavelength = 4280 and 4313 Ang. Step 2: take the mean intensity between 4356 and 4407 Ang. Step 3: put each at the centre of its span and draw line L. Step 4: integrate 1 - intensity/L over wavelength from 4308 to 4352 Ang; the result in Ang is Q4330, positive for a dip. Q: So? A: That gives 2.8 Ang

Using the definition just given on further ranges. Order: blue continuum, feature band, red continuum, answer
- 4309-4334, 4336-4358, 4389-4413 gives 4.08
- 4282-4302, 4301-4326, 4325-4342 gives -2.22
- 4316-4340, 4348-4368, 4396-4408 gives -0.99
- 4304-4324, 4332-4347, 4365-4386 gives 3.89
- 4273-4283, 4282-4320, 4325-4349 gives -1.28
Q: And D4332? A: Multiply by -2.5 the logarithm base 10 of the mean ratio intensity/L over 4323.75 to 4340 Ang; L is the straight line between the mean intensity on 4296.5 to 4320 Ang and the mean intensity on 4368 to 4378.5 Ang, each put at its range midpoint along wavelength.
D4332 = 0.202 mag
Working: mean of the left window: 6.93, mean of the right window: 8.56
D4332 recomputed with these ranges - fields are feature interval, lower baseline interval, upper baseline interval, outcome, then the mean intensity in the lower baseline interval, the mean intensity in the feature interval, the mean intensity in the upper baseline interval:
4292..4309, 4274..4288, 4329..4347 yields 0.04 mag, 7.29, 6.49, 5.72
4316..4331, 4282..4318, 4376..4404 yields -0.08 mag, 6.76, 7.46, 7.38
